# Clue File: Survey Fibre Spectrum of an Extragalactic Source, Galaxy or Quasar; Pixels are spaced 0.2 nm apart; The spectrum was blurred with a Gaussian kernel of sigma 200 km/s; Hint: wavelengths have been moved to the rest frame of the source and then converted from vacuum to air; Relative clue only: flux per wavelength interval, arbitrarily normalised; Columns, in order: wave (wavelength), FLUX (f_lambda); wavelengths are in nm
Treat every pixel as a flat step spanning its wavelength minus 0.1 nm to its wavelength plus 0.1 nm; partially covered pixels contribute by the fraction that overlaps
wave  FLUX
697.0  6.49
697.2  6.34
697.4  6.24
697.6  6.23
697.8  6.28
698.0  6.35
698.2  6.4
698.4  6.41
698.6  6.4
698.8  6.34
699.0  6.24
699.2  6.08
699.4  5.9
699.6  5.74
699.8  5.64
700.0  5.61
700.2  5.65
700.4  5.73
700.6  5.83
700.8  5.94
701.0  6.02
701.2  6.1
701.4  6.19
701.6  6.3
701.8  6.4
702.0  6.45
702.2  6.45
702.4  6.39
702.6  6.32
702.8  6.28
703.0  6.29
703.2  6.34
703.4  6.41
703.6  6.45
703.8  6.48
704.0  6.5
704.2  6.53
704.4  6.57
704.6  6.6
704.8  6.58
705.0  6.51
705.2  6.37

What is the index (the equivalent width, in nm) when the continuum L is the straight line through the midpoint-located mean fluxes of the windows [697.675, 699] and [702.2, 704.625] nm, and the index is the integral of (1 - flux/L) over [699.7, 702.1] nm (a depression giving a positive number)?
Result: 0.151 nm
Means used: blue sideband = 6.35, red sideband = 6.43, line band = 5.99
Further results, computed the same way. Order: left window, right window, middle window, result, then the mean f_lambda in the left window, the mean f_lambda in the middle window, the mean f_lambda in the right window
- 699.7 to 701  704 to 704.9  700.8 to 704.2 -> -0.085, 5.76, 6.33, 6.56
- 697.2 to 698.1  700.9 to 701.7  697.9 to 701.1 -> 0.103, 6.28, 6.02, 6.15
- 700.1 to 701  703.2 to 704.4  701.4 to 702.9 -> -0.054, 5.81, 6.36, 6.47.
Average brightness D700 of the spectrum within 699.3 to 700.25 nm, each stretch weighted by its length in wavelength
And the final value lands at 5.71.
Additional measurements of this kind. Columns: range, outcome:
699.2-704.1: 6.14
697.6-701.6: 6.06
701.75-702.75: 6.4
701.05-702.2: 6.29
